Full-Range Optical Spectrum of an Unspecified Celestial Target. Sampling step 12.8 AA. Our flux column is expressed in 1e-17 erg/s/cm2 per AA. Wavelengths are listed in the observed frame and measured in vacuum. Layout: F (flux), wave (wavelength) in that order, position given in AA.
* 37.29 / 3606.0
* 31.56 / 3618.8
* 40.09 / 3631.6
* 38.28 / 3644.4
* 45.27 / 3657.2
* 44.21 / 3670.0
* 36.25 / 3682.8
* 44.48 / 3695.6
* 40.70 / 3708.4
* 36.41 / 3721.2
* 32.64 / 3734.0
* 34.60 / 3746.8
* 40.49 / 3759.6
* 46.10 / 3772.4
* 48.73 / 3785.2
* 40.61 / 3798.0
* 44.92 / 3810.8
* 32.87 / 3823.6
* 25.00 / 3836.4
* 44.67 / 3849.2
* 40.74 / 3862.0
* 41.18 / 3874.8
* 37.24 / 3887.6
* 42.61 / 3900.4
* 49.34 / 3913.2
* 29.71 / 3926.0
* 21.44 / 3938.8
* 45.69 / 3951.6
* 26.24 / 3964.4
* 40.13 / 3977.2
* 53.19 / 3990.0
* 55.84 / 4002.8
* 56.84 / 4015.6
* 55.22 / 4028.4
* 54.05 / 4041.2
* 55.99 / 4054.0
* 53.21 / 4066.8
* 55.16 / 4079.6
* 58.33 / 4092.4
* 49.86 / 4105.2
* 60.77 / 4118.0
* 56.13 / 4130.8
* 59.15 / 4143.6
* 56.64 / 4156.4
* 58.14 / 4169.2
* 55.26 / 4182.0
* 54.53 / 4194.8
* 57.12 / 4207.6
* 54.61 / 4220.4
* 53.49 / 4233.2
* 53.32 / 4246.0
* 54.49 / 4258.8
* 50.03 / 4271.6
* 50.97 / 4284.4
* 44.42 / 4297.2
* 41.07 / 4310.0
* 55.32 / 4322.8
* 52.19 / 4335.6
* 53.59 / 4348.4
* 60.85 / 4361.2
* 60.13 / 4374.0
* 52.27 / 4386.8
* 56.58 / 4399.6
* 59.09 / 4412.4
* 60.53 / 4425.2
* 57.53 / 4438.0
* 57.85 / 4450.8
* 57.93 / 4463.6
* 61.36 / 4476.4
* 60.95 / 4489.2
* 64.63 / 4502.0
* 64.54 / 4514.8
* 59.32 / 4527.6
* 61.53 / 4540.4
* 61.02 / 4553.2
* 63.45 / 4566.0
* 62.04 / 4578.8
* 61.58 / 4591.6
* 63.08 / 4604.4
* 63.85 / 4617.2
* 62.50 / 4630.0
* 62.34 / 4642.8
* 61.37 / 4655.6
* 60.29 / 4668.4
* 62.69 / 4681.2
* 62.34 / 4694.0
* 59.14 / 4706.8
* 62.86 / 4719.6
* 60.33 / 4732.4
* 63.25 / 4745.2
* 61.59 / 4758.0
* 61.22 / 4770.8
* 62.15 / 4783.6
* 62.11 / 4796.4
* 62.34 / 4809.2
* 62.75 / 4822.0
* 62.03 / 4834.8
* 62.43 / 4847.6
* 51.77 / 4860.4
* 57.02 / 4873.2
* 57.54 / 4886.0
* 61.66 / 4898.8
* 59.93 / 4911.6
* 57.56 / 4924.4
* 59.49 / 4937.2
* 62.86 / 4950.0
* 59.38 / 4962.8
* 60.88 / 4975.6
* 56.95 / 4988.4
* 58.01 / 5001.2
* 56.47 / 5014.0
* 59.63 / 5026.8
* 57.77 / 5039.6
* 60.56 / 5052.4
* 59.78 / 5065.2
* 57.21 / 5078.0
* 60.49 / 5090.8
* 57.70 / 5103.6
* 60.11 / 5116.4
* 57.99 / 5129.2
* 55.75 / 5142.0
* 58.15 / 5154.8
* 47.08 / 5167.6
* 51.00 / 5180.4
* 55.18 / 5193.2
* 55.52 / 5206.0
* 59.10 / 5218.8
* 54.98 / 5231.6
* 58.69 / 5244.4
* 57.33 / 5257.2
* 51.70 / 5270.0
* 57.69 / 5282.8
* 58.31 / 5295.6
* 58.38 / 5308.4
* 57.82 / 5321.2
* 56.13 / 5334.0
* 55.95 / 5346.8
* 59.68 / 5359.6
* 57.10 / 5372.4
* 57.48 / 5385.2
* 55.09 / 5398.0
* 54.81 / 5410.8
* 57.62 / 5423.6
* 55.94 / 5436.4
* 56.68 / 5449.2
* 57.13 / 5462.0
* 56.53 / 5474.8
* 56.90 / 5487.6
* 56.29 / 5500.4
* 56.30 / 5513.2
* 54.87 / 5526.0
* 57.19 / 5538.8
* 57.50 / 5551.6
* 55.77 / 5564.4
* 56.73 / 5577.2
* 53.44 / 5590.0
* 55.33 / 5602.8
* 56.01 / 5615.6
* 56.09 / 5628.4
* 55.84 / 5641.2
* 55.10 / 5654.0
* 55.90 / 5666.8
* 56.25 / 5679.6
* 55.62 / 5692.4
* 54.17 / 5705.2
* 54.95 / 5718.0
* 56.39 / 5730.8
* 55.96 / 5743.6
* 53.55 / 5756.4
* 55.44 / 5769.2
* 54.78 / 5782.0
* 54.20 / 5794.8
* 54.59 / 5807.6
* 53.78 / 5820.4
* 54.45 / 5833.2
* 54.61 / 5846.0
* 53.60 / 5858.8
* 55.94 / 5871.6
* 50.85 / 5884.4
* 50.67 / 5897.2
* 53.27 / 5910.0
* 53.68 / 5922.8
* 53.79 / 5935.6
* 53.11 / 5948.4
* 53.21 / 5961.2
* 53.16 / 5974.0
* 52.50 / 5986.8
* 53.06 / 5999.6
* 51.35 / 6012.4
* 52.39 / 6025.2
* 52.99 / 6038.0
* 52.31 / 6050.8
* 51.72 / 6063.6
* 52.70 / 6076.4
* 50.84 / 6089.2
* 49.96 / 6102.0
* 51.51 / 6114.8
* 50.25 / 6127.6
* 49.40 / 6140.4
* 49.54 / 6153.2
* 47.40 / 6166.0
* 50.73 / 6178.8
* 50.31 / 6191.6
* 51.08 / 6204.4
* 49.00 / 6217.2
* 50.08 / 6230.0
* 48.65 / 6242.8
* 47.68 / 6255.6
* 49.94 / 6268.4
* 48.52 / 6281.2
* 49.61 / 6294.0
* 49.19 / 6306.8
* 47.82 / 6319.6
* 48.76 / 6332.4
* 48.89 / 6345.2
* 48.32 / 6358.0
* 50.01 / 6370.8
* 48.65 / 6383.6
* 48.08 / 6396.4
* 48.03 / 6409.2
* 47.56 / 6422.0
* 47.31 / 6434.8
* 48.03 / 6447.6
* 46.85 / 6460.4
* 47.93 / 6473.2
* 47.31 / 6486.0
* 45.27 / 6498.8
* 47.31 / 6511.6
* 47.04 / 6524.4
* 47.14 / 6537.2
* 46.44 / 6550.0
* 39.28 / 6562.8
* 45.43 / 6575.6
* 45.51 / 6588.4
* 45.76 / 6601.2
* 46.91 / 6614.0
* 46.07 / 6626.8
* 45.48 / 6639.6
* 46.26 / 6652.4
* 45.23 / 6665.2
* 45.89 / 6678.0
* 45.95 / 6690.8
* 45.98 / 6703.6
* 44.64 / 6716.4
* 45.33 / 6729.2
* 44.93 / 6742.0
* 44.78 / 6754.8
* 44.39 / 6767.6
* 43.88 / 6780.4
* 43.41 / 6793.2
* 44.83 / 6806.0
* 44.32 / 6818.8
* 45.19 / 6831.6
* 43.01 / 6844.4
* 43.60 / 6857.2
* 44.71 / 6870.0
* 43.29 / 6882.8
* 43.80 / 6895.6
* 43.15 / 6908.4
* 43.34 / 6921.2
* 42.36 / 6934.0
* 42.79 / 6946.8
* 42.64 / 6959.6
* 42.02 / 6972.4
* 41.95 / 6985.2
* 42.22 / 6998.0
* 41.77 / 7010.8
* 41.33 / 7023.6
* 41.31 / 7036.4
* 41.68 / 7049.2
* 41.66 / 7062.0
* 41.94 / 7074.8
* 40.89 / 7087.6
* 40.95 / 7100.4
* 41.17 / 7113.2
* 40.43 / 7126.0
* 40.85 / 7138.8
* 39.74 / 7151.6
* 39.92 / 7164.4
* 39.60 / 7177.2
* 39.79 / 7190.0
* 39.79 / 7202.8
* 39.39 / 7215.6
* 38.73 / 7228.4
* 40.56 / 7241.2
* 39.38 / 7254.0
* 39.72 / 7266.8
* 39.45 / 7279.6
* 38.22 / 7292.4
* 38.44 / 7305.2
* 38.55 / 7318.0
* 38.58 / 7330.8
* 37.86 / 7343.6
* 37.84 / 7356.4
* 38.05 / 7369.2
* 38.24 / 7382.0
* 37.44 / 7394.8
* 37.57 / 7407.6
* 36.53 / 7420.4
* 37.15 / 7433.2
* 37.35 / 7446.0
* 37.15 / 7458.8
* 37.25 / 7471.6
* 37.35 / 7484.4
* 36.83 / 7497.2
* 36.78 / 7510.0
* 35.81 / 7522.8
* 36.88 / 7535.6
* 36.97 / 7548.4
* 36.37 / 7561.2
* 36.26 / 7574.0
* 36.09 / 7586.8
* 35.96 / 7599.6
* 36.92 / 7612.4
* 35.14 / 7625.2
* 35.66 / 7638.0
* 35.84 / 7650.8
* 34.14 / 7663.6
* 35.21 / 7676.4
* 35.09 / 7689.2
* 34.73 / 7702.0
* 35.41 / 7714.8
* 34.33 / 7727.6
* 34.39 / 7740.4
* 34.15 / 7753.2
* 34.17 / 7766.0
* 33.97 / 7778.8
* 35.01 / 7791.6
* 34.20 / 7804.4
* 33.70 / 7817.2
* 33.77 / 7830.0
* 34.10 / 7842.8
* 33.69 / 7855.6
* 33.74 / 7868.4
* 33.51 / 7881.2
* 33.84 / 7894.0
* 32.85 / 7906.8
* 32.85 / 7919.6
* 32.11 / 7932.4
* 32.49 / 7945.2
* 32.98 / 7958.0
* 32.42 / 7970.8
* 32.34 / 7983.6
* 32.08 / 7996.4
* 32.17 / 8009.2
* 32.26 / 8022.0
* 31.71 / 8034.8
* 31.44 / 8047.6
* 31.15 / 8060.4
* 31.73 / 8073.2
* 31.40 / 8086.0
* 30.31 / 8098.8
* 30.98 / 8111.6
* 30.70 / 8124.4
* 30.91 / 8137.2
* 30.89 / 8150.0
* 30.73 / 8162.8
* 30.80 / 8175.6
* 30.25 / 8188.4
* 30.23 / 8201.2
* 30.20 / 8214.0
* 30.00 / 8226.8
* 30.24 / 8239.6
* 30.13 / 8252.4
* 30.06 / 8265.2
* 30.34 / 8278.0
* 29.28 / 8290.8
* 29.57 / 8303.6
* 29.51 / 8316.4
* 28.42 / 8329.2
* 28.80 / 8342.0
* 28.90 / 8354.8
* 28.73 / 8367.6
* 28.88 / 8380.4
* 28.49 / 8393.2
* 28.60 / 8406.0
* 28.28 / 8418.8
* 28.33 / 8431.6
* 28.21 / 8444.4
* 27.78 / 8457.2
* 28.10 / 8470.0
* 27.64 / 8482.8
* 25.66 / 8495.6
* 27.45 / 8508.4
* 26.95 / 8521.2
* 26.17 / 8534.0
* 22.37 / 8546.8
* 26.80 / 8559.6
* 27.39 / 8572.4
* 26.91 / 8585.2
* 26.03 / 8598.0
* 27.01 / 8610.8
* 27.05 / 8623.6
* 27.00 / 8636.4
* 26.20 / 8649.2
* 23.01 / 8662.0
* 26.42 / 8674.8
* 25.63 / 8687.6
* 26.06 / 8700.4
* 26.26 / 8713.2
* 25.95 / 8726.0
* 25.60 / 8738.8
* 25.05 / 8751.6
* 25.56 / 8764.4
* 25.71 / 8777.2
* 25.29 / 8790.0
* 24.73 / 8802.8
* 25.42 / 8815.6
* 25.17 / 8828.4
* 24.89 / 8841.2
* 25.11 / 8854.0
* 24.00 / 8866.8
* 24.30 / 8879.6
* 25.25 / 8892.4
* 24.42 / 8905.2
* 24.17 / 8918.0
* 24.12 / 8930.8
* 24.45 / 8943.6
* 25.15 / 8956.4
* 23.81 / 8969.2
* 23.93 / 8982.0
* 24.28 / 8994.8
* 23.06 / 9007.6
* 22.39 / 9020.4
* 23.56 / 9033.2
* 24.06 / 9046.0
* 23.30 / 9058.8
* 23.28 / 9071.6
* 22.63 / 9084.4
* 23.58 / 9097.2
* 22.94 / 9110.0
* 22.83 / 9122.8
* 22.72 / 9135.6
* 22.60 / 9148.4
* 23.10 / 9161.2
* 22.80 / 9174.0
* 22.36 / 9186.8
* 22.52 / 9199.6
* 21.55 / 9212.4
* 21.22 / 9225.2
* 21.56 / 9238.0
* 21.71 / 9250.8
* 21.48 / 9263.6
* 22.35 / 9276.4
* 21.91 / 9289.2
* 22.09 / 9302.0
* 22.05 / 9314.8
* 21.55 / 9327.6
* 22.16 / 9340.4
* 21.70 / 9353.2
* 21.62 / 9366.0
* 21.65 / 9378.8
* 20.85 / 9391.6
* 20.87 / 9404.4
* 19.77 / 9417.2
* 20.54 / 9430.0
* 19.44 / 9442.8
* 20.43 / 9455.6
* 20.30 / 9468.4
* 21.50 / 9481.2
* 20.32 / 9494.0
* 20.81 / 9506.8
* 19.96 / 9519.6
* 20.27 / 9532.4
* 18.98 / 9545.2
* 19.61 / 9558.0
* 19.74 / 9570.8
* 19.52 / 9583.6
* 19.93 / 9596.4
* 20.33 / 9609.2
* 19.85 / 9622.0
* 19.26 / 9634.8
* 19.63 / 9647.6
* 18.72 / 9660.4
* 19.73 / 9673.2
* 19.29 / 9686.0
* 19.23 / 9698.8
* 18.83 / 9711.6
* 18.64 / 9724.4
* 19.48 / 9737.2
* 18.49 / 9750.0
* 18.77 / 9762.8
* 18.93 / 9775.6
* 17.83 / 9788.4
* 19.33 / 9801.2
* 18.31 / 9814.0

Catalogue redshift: 0.00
